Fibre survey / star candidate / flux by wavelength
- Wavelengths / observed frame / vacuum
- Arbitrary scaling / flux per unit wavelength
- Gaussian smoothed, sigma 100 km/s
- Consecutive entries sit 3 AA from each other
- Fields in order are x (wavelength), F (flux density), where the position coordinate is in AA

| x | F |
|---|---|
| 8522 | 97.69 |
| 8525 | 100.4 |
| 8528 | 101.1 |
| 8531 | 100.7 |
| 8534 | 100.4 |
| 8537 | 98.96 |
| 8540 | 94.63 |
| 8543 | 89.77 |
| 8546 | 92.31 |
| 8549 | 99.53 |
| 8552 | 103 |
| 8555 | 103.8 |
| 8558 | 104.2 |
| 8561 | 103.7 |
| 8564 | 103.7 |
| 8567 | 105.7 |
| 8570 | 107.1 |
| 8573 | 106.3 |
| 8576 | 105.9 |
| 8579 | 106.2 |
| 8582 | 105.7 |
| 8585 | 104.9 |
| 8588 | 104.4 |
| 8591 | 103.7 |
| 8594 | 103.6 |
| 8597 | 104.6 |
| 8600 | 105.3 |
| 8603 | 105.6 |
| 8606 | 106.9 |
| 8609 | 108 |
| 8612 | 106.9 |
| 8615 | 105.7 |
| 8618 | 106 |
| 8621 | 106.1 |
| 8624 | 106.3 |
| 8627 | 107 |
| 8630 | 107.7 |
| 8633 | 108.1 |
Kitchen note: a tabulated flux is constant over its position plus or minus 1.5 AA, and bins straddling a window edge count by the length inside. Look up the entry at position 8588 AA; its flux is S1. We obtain 104.4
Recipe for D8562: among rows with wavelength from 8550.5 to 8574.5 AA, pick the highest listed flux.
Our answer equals 107.1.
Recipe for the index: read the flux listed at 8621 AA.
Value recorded 106.1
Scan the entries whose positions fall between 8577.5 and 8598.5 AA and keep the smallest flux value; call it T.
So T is 103.6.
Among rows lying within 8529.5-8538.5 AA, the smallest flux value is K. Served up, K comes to 98.96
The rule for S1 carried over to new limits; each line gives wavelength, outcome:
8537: 98.96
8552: 103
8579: 106.2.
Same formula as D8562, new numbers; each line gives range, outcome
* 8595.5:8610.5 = 108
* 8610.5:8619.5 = 106.9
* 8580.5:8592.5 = 105.7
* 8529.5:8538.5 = 100.7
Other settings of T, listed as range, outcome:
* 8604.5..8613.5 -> 106.9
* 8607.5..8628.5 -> 105.7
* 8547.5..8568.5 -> 99.53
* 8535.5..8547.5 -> 89.77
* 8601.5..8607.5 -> 105.6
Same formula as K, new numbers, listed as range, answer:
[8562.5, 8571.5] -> 103.7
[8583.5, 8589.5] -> 104.4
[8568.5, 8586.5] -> 104.9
